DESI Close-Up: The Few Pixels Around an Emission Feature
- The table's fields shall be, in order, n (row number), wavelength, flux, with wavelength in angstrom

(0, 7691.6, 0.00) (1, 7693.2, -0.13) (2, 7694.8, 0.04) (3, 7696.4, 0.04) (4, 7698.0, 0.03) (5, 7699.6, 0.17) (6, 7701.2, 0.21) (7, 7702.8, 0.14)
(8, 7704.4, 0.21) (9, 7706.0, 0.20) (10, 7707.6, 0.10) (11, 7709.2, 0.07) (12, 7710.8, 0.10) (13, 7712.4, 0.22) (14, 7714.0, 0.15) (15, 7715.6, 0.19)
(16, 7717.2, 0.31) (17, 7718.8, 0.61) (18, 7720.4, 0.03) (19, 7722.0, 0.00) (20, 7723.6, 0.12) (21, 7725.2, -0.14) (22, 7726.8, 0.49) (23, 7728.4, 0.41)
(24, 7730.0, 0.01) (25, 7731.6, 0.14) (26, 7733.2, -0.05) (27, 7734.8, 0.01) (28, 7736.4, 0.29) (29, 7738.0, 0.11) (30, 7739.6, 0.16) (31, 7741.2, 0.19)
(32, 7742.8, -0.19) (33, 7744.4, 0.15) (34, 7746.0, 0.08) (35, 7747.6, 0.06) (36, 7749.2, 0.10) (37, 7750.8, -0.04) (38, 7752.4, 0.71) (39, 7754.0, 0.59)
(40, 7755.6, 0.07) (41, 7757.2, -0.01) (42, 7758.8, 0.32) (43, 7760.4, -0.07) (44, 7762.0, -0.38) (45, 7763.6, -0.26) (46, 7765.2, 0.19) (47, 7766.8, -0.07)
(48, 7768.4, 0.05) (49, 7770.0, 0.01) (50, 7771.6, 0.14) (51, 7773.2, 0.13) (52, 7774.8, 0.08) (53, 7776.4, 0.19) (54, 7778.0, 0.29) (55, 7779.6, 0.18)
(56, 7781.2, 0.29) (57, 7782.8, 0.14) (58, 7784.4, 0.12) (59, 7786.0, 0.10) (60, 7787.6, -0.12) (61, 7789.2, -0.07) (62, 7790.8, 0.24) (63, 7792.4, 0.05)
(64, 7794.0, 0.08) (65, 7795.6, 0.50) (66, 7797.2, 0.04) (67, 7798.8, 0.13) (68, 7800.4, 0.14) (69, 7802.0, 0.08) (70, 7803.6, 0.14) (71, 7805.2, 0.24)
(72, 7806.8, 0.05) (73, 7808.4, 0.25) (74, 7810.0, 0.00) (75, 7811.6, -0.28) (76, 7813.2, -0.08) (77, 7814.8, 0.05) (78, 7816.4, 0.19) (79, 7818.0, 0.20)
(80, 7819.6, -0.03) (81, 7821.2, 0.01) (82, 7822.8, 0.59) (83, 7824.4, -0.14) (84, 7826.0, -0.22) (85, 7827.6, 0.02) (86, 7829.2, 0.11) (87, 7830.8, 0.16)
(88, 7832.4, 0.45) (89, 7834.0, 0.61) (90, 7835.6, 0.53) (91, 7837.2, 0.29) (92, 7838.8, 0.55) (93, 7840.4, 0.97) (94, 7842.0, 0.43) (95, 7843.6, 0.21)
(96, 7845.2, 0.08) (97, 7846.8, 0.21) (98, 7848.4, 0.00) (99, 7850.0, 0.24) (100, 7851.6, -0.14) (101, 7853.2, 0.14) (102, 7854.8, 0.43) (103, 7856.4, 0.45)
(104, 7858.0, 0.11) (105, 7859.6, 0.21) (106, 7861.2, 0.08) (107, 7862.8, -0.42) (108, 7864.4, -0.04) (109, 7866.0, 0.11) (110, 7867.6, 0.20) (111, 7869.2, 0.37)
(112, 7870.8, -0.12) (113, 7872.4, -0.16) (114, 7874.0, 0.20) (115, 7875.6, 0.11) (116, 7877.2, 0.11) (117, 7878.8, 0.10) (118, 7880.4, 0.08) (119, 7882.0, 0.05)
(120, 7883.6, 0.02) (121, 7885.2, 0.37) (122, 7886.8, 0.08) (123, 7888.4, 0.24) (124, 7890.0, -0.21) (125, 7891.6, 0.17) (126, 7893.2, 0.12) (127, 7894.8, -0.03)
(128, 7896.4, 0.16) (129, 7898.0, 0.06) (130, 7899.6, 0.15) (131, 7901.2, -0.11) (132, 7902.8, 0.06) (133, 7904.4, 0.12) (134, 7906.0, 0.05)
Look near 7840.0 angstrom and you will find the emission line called [O II] 3727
